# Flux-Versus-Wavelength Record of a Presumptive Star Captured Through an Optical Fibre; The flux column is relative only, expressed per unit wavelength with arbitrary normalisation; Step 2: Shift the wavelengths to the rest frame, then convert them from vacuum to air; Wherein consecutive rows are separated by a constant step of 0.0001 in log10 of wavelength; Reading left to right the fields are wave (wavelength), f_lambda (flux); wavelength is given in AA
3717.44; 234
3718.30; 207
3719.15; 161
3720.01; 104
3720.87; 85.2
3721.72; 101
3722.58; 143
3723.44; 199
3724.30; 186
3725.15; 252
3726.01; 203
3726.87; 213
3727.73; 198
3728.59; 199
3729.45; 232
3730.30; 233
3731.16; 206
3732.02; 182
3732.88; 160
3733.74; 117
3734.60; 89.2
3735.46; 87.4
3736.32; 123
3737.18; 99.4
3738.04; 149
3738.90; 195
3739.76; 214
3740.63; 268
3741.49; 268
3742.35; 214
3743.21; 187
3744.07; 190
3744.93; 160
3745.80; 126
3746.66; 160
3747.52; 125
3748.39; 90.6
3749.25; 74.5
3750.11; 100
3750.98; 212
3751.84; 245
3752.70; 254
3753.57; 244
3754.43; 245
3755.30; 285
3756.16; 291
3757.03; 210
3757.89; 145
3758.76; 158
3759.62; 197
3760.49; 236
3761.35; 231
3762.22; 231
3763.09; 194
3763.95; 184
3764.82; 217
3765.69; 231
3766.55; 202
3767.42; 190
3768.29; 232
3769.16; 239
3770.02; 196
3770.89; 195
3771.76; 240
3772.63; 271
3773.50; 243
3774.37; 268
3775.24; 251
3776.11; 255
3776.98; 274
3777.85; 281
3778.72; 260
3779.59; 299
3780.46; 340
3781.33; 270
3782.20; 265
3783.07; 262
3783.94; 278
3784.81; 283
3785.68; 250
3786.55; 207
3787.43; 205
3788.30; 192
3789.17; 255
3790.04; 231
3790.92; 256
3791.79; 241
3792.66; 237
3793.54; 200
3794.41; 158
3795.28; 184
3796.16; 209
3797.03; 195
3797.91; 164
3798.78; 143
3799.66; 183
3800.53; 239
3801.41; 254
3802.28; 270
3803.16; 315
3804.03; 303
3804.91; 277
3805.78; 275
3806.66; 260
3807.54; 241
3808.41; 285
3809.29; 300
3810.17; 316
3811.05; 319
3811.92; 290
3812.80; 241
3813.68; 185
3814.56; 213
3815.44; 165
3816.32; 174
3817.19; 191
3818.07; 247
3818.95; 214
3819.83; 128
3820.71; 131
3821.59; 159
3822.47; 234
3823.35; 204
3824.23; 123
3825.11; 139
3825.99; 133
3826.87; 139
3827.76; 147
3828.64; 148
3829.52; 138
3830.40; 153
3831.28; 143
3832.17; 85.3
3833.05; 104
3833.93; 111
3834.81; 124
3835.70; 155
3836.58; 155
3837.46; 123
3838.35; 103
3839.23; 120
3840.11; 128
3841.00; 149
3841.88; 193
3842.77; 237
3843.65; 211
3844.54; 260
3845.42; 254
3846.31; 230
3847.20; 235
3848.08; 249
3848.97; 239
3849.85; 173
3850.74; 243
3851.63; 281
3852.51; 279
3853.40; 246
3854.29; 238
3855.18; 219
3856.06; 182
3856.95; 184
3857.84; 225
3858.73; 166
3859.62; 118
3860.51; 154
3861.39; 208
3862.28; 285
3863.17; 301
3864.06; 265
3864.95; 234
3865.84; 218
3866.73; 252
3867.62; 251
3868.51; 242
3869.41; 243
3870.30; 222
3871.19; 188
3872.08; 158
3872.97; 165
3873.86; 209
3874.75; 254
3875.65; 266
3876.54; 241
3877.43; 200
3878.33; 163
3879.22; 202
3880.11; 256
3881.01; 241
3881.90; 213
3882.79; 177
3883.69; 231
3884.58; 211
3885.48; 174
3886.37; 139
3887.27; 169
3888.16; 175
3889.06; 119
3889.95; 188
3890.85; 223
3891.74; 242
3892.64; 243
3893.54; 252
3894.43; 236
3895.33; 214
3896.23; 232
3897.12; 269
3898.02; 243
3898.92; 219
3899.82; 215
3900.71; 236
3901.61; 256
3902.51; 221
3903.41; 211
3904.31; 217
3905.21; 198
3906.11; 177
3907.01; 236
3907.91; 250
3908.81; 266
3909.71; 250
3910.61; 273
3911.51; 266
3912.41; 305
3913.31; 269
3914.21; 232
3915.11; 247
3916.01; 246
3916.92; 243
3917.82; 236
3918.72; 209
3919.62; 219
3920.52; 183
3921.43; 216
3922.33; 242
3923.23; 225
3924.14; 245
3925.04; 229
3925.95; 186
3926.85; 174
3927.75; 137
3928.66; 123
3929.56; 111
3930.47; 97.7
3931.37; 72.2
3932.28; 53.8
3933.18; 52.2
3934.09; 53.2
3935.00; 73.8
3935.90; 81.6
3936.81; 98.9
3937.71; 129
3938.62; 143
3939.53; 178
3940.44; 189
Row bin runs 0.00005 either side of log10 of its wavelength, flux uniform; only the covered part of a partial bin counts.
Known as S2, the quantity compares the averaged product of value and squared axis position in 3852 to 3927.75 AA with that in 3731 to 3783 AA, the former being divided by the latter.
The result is 1.1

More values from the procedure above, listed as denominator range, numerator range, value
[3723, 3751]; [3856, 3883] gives 1.35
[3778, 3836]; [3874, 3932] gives 1.06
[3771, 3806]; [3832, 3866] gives 0.84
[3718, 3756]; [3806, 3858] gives 1.15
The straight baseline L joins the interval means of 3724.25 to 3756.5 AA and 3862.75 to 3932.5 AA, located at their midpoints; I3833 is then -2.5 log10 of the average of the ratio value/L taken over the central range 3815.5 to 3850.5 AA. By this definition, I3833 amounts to 0.20 mag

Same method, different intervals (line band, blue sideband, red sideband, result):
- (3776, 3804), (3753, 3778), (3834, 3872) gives -0.081 mag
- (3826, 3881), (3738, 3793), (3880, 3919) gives 0.138 mag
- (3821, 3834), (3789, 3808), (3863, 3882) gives 0.498 mag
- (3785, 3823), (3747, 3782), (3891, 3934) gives -0.034 mag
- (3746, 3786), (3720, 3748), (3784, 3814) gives -0.091 mag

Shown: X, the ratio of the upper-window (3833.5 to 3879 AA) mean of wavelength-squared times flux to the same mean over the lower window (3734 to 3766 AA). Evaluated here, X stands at 1.2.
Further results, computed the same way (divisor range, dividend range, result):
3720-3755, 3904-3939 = 1.17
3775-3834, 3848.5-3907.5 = 1.04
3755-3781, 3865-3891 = 0.93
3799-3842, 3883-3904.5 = 1.16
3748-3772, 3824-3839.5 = 0.66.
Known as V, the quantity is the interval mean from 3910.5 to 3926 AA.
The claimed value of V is 238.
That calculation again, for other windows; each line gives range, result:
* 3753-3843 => 212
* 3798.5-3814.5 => 261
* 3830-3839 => 125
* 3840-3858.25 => 223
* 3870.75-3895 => 205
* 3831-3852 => 179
